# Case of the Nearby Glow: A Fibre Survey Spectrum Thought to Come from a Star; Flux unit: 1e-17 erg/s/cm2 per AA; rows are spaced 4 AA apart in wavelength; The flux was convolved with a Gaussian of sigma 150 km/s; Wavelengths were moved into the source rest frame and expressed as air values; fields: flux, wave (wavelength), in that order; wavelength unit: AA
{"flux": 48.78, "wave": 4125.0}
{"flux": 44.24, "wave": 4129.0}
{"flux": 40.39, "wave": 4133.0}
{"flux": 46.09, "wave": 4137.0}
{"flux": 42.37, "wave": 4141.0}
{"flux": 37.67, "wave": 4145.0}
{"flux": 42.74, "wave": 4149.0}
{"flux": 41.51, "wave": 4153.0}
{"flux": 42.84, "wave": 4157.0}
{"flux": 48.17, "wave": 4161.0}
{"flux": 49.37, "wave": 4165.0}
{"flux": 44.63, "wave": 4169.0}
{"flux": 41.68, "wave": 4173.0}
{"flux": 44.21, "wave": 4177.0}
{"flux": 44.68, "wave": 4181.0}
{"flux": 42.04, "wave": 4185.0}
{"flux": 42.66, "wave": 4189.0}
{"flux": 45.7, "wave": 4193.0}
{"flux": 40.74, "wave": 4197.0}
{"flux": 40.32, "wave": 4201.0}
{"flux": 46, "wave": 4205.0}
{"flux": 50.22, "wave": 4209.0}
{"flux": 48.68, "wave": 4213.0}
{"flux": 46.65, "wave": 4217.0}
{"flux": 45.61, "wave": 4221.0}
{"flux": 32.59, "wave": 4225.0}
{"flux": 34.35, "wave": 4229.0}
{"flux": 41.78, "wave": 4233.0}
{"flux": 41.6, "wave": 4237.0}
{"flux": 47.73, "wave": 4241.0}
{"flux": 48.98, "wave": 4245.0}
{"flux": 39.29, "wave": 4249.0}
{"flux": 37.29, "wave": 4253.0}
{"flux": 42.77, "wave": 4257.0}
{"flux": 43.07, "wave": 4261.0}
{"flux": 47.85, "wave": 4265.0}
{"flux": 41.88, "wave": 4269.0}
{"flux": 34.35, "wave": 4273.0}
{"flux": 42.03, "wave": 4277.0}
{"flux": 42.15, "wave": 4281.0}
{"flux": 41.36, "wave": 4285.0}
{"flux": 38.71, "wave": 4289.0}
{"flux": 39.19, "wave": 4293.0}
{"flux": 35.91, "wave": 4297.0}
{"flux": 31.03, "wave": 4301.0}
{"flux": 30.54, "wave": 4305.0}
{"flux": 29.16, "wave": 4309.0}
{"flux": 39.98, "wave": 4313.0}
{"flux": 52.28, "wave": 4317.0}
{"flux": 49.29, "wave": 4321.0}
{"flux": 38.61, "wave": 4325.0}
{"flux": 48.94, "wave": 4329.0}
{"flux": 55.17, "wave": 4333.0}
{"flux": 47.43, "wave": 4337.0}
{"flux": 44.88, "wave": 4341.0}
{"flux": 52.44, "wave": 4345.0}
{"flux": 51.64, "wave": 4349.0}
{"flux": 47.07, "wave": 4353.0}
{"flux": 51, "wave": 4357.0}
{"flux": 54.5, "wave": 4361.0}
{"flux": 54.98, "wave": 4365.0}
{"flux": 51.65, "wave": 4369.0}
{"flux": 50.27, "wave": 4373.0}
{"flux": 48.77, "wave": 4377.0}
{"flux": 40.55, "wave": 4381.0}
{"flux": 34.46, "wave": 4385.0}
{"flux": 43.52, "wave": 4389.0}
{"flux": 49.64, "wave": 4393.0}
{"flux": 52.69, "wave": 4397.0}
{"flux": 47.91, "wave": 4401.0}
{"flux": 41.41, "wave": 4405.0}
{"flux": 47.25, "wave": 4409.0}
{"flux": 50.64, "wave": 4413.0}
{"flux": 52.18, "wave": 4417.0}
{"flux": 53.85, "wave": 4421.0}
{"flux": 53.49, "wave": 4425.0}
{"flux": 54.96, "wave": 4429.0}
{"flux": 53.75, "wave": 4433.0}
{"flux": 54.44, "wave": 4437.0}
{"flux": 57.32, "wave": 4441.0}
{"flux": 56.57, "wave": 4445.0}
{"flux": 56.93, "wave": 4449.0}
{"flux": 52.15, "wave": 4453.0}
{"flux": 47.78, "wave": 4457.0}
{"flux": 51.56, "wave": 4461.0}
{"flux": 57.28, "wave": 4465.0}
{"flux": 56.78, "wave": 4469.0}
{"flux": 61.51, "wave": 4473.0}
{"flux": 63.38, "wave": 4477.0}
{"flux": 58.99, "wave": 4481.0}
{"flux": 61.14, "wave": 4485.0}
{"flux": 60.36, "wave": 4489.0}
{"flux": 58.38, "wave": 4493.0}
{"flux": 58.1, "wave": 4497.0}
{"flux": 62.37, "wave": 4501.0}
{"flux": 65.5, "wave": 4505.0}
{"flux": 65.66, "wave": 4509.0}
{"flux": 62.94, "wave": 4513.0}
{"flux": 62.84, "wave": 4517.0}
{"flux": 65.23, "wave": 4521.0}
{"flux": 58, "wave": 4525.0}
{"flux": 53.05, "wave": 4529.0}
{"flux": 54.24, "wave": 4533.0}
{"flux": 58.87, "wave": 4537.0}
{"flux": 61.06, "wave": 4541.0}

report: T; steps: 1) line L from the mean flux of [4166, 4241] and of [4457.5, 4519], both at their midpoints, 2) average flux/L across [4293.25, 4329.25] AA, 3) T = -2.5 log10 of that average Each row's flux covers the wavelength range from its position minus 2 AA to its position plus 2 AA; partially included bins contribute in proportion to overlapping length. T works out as 0.26 mag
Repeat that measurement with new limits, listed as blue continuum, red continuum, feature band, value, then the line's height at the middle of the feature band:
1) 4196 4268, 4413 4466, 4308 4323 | 0.09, 47.4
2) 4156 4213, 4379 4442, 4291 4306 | 0.34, 46.9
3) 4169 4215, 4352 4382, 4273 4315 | 0.28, 47.8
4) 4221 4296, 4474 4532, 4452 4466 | 0.11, 57.4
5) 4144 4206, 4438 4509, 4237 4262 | 0.10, 47.2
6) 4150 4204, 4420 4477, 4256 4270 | 0.08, 47.4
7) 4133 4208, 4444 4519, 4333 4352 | 0.05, 52.1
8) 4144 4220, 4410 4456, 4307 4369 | 0.05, 50.3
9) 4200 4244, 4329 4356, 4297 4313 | 0.43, 47.8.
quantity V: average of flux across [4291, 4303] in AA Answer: 35.4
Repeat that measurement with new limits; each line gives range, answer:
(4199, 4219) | 46.4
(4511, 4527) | 62.3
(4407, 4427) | 51.5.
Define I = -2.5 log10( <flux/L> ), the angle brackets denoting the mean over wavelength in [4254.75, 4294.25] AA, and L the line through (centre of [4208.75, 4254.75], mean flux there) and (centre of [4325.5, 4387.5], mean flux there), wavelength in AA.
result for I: 0.084 mag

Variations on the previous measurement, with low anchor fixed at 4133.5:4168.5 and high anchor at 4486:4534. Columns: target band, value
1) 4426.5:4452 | 0.04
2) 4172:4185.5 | 0.04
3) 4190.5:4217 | 0.02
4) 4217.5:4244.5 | 0.15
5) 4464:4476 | 0.00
